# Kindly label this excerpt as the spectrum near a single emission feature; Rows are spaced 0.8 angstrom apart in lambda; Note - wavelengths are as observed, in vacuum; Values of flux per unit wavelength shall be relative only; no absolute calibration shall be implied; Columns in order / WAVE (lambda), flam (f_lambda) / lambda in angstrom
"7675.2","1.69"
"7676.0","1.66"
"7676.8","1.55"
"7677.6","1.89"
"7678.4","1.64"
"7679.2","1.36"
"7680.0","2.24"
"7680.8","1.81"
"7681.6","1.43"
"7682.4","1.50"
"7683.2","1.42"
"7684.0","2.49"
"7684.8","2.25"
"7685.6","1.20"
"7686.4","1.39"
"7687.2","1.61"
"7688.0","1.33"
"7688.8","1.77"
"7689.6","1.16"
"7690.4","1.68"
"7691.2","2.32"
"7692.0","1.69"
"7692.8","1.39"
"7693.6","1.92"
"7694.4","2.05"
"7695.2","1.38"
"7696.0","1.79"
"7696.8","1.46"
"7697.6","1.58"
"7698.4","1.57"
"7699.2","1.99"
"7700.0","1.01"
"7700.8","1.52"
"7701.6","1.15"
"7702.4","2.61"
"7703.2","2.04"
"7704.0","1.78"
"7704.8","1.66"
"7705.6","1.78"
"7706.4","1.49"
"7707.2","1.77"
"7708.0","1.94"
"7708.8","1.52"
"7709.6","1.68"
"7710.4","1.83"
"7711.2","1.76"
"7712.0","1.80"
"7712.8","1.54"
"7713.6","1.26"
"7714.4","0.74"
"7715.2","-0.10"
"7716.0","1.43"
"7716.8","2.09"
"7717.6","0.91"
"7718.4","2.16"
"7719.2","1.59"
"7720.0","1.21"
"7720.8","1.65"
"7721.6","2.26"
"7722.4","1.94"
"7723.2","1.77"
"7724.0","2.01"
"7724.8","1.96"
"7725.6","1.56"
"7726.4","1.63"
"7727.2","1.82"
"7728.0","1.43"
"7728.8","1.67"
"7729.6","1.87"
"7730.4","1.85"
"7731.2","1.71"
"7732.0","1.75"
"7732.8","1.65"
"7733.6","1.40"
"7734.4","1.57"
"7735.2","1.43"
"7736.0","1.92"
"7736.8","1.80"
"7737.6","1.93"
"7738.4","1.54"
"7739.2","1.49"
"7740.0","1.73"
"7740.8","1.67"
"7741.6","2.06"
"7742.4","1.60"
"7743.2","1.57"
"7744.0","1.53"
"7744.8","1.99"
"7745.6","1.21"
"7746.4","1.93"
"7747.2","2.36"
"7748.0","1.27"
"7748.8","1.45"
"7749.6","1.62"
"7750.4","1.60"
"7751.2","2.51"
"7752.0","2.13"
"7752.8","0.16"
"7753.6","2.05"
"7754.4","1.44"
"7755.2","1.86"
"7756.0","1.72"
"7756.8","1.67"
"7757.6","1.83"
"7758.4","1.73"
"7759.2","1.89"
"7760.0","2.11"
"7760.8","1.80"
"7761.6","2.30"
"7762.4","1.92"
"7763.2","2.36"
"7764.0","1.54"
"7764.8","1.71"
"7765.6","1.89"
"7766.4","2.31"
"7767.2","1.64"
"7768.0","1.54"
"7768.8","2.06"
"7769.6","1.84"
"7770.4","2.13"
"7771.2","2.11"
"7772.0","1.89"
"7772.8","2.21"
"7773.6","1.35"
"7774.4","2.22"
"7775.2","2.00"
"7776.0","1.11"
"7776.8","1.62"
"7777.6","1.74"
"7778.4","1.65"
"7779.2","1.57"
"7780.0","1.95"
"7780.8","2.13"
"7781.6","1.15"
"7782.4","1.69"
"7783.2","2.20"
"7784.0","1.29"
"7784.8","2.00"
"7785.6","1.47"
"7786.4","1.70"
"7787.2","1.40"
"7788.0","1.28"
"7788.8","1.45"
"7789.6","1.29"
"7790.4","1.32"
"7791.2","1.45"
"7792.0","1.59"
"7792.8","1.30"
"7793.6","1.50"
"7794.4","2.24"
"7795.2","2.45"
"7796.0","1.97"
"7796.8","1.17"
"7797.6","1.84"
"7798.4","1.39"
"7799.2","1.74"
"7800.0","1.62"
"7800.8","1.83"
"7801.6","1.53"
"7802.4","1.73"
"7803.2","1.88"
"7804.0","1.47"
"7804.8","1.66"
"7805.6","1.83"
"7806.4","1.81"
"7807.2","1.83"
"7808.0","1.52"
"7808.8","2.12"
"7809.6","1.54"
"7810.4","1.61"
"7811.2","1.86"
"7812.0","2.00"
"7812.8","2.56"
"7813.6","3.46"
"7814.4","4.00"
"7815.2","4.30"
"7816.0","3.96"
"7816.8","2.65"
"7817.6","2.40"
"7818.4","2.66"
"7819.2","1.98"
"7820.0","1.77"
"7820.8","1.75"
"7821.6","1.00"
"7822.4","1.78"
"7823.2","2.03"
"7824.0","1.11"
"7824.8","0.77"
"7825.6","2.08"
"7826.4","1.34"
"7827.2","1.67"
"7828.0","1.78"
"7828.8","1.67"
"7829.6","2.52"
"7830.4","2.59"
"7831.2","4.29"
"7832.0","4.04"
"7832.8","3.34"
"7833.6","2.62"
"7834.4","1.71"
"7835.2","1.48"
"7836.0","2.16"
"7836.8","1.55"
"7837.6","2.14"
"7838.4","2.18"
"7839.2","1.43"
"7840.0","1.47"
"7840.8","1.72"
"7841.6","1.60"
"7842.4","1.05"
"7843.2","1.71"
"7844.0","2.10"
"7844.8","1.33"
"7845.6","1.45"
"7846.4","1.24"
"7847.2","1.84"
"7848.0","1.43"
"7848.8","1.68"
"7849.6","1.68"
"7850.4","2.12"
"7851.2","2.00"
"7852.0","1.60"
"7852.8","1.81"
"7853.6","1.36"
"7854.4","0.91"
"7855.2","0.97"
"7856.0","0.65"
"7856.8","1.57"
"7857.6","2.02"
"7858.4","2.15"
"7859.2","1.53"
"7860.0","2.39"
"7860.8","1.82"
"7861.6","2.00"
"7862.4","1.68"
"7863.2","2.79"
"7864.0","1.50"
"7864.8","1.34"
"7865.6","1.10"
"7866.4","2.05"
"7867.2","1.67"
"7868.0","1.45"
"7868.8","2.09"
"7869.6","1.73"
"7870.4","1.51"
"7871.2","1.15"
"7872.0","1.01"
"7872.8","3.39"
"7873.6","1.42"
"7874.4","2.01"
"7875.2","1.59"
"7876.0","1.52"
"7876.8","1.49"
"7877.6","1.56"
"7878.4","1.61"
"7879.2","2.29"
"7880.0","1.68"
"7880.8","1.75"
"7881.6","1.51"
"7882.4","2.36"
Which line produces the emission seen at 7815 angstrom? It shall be [S II] 6716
